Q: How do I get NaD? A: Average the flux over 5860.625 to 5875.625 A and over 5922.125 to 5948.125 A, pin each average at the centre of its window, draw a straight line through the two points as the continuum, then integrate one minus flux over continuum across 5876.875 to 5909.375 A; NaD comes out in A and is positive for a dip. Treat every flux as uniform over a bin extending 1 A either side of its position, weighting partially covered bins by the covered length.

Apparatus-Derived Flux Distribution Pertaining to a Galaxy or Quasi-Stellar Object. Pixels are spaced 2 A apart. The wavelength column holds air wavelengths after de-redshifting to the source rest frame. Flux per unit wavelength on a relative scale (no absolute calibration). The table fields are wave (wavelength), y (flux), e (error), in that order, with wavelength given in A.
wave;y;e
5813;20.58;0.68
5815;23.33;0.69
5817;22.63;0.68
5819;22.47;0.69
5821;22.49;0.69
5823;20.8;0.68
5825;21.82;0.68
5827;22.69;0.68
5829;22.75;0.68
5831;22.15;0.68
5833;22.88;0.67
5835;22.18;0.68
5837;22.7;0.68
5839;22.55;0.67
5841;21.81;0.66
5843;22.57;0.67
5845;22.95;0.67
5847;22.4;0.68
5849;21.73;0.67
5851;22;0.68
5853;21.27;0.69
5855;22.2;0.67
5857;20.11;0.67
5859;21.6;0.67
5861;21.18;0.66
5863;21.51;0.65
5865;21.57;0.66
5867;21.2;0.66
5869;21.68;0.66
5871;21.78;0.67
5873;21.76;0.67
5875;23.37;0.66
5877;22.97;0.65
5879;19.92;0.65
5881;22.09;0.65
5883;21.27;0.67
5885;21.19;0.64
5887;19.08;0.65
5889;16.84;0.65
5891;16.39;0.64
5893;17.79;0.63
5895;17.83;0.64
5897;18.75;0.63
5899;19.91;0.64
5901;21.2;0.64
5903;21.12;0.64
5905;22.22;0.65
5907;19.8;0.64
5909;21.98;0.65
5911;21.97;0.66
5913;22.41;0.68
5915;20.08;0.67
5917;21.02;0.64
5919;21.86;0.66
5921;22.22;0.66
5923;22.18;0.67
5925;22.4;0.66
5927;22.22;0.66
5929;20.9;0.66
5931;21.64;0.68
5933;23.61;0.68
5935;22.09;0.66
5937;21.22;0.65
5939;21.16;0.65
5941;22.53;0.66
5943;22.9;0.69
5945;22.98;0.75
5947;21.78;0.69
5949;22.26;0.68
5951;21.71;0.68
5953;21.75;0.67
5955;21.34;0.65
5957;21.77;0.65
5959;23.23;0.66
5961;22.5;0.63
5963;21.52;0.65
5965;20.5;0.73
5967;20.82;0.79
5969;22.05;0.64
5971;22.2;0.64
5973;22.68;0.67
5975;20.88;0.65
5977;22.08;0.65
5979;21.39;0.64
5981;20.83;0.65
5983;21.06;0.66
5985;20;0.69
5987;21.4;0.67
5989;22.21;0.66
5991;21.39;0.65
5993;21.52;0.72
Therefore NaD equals 2.9 A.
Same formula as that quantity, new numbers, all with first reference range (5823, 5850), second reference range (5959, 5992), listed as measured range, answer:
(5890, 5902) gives 1.8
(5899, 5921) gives 0.6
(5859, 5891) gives 1.6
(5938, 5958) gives -0.3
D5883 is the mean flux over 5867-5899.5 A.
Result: 20.2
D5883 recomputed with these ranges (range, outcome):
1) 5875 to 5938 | 20.9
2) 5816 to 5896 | 21.4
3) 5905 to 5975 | 21.9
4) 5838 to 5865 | 21.8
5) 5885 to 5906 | 19.2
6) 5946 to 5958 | 21.8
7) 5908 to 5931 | 21.7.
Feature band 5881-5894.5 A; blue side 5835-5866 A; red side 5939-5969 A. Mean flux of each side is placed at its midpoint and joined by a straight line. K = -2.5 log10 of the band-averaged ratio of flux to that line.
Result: 0.16 mag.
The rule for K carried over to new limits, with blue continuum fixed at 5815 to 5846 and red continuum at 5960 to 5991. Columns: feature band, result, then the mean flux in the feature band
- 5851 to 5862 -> 0.04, 21.3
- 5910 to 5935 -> 0.00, 21.9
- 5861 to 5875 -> 0.02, 21.7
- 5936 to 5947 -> -0.02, 22.1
